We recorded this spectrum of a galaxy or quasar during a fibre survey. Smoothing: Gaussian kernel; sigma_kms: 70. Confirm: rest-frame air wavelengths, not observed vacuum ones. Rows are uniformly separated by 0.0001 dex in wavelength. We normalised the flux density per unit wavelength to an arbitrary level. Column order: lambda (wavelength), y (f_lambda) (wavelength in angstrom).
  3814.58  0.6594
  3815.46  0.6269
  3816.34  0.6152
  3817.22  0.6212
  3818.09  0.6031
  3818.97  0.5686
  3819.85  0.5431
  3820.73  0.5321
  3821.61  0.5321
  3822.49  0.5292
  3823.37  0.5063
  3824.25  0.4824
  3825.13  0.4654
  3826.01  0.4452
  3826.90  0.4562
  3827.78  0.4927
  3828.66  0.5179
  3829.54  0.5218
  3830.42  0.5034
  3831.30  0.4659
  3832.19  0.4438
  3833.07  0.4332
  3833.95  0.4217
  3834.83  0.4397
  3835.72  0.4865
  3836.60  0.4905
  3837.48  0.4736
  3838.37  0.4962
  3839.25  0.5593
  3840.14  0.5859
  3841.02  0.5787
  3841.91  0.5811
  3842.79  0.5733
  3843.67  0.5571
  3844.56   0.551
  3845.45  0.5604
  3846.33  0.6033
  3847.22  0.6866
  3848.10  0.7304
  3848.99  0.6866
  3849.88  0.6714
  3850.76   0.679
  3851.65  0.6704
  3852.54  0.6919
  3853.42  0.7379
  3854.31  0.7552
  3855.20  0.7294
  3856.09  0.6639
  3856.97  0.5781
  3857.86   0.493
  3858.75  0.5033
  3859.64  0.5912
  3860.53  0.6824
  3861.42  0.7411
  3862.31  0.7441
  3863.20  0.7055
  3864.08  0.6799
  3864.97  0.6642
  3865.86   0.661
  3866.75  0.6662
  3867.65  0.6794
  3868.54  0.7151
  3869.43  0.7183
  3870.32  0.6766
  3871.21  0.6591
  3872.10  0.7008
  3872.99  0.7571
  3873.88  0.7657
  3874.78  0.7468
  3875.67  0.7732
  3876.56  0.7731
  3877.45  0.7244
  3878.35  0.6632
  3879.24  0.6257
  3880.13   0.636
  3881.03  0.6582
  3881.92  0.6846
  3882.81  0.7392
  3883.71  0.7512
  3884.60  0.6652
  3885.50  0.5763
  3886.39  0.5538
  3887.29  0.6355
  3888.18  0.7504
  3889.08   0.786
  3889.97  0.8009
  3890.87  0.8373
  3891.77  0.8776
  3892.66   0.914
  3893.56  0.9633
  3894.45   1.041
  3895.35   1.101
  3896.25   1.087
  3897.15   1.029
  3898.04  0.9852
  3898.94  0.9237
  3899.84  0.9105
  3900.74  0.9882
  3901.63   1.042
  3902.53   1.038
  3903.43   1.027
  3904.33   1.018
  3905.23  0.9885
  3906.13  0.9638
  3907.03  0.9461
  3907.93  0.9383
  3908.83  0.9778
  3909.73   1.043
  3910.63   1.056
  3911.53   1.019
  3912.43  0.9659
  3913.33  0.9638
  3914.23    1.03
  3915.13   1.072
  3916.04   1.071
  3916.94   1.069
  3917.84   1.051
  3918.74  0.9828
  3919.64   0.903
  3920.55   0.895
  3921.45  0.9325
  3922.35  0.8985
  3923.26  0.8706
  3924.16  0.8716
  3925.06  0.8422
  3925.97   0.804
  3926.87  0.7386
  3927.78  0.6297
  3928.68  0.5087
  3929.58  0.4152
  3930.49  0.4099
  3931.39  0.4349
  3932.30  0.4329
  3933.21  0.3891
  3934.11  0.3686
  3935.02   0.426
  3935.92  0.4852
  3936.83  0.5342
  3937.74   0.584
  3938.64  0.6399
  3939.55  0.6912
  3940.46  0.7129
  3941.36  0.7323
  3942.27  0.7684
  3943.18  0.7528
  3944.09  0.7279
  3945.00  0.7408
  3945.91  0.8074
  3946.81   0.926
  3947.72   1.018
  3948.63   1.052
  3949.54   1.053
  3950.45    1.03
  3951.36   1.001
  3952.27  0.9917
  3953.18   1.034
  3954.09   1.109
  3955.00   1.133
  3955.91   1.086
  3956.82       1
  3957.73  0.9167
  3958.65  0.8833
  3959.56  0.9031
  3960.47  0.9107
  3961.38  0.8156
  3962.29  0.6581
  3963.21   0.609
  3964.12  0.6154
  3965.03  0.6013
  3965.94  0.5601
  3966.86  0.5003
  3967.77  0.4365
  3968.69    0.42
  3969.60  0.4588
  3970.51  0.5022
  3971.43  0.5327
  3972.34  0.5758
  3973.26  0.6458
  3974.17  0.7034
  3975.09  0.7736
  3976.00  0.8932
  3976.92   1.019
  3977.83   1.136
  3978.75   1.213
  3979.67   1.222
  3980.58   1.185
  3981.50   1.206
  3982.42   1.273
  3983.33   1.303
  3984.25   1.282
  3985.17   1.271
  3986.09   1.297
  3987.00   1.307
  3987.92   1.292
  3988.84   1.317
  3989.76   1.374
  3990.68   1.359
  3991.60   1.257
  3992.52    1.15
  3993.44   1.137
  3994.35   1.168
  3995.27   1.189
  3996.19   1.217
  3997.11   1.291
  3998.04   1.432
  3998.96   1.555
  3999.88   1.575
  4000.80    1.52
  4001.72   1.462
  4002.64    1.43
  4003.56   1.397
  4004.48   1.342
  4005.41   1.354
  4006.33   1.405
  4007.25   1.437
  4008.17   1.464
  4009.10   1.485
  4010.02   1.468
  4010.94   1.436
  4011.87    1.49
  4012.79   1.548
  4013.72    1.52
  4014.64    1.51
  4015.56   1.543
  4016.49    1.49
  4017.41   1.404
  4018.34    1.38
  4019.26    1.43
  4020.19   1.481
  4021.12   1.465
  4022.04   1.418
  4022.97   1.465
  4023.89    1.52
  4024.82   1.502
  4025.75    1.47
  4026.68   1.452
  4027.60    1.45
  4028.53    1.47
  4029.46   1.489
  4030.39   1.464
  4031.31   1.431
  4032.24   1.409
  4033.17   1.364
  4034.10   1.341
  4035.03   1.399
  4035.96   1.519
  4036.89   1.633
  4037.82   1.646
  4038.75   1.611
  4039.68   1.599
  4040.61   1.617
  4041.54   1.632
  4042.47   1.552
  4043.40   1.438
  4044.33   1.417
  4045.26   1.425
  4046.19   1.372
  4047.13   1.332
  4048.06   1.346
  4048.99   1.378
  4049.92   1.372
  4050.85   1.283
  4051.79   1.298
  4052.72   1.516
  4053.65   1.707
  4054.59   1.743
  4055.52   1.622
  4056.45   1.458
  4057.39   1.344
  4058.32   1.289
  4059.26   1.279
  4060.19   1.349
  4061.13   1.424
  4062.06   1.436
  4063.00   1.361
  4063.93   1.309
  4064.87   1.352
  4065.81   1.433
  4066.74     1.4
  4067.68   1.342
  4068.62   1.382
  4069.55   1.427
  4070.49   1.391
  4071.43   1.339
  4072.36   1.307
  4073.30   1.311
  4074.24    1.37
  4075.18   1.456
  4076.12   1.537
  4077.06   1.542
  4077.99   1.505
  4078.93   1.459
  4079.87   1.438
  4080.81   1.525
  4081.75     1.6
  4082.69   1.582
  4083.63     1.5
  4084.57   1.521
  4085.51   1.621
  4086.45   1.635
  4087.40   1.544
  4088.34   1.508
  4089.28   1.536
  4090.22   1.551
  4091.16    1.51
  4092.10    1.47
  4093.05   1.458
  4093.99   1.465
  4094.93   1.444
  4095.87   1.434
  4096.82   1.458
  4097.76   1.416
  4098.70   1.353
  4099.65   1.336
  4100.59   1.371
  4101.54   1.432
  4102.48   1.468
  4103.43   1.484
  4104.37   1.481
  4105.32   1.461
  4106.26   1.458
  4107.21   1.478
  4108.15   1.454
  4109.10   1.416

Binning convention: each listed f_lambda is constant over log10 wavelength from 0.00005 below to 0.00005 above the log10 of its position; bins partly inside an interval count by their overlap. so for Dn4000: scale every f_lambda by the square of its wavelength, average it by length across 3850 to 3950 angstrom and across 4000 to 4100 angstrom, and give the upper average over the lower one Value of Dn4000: 2.0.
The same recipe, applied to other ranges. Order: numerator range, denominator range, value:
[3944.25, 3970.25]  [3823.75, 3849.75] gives 1.66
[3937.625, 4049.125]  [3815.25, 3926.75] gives 1.72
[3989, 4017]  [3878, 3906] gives 1.74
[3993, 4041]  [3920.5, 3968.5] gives 2.00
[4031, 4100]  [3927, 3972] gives 2.16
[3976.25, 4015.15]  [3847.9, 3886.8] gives 2.10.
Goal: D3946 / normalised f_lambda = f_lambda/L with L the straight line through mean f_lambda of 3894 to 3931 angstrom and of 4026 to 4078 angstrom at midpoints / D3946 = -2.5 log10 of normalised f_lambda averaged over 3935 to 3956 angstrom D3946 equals 0.25 mag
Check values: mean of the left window 0.927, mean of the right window 1.44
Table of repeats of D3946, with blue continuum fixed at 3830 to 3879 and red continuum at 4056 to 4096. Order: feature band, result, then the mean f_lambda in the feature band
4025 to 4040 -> -0.16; 1.48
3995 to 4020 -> -0.20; 1.44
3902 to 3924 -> -0.17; 0.987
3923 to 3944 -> 0.44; 0.61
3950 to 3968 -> 0.19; 0.845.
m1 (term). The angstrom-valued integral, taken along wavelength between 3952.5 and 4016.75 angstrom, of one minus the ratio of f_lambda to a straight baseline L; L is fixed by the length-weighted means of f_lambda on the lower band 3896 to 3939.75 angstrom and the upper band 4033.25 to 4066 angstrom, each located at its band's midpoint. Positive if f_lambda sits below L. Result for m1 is 2.1 angstrom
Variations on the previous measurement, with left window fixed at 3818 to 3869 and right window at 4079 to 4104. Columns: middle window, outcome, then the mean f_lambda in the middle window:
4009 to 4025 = -3.4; 1.47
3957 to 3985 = 5.9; 0.832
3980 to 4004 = -4.1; 1.32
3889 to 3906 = -4.1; 0.97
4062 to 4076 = 0.3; 1.38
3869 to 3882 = -0.1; 0.705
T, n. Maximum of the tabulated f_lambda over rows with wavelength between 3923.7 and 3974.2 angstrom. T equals 1.133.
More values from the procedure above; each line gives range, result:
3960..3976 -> 0.9107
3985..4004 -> 1.575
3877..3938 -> 1.101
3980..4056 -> 1.743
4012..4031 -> 1.548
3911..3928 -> 1.072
